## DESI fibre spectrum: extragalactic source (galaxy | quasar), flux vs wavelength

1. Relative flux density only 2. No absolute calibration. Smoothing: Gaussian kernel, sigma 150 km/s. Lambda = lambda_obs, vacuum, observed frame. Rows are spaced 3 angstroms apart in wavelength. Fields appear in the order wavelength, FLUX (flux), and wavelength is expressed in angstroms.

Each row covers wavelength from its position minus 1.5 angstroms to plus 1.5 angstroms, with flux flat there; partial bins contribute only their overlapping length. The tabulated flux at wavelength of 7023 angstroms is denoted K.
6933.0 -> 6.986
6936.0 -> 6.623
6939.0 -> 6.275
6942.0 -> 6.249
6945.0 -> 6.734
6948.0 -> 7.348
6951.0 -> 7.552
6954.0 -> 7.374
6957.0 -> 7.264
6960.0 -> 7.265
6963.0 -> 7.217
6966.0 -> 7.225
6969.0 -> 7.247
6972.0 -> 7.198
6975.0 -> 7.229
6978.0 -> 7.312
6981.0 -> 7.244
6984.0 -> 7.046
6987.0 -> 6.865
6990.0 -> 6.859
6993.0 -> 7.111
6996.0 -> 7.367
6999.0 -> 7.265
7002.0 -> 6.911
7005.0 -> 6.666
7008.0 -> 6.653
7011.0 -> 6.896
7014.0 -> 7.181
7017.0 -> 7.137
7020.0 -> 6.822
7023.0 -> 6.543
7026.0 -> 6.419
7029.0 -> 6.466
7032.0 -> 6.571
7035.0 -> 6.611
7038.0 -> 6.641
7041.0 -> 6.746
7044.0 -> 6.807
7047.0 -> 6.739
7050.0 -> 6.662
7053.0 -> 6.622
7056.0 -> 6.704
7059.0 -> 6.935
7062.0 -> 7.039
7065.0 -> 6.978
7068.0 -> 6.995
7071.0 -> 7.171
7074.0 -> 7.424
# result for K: 6.543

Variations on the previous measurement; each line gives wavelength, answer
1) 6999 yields 7.265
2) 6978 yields 7.312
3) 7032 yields 6.571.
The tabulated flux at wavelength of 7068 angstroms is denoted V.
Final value 6.995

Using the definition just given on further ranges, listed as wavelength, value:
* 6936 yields 6.623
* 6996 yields 7.367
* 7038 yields 6.641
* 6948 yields 7.348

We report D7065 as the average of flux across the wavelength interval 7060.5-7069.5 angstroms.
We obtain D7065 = 7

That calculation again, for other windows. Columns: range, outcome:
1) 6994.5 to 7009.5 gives 6.97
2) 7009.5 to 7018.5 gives 7.07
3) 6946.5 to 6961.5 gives 7.36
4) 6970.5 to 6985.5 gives 7.21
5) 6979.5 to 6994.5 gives 7.03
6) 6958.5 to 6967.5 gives 7.24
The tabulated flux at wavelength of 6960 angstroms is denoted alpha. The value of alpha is 7.265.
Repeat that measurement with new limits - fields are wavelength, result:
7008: 6.653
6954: 7.374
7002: 6.911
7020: 6.822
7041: 6.746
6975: 7.229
